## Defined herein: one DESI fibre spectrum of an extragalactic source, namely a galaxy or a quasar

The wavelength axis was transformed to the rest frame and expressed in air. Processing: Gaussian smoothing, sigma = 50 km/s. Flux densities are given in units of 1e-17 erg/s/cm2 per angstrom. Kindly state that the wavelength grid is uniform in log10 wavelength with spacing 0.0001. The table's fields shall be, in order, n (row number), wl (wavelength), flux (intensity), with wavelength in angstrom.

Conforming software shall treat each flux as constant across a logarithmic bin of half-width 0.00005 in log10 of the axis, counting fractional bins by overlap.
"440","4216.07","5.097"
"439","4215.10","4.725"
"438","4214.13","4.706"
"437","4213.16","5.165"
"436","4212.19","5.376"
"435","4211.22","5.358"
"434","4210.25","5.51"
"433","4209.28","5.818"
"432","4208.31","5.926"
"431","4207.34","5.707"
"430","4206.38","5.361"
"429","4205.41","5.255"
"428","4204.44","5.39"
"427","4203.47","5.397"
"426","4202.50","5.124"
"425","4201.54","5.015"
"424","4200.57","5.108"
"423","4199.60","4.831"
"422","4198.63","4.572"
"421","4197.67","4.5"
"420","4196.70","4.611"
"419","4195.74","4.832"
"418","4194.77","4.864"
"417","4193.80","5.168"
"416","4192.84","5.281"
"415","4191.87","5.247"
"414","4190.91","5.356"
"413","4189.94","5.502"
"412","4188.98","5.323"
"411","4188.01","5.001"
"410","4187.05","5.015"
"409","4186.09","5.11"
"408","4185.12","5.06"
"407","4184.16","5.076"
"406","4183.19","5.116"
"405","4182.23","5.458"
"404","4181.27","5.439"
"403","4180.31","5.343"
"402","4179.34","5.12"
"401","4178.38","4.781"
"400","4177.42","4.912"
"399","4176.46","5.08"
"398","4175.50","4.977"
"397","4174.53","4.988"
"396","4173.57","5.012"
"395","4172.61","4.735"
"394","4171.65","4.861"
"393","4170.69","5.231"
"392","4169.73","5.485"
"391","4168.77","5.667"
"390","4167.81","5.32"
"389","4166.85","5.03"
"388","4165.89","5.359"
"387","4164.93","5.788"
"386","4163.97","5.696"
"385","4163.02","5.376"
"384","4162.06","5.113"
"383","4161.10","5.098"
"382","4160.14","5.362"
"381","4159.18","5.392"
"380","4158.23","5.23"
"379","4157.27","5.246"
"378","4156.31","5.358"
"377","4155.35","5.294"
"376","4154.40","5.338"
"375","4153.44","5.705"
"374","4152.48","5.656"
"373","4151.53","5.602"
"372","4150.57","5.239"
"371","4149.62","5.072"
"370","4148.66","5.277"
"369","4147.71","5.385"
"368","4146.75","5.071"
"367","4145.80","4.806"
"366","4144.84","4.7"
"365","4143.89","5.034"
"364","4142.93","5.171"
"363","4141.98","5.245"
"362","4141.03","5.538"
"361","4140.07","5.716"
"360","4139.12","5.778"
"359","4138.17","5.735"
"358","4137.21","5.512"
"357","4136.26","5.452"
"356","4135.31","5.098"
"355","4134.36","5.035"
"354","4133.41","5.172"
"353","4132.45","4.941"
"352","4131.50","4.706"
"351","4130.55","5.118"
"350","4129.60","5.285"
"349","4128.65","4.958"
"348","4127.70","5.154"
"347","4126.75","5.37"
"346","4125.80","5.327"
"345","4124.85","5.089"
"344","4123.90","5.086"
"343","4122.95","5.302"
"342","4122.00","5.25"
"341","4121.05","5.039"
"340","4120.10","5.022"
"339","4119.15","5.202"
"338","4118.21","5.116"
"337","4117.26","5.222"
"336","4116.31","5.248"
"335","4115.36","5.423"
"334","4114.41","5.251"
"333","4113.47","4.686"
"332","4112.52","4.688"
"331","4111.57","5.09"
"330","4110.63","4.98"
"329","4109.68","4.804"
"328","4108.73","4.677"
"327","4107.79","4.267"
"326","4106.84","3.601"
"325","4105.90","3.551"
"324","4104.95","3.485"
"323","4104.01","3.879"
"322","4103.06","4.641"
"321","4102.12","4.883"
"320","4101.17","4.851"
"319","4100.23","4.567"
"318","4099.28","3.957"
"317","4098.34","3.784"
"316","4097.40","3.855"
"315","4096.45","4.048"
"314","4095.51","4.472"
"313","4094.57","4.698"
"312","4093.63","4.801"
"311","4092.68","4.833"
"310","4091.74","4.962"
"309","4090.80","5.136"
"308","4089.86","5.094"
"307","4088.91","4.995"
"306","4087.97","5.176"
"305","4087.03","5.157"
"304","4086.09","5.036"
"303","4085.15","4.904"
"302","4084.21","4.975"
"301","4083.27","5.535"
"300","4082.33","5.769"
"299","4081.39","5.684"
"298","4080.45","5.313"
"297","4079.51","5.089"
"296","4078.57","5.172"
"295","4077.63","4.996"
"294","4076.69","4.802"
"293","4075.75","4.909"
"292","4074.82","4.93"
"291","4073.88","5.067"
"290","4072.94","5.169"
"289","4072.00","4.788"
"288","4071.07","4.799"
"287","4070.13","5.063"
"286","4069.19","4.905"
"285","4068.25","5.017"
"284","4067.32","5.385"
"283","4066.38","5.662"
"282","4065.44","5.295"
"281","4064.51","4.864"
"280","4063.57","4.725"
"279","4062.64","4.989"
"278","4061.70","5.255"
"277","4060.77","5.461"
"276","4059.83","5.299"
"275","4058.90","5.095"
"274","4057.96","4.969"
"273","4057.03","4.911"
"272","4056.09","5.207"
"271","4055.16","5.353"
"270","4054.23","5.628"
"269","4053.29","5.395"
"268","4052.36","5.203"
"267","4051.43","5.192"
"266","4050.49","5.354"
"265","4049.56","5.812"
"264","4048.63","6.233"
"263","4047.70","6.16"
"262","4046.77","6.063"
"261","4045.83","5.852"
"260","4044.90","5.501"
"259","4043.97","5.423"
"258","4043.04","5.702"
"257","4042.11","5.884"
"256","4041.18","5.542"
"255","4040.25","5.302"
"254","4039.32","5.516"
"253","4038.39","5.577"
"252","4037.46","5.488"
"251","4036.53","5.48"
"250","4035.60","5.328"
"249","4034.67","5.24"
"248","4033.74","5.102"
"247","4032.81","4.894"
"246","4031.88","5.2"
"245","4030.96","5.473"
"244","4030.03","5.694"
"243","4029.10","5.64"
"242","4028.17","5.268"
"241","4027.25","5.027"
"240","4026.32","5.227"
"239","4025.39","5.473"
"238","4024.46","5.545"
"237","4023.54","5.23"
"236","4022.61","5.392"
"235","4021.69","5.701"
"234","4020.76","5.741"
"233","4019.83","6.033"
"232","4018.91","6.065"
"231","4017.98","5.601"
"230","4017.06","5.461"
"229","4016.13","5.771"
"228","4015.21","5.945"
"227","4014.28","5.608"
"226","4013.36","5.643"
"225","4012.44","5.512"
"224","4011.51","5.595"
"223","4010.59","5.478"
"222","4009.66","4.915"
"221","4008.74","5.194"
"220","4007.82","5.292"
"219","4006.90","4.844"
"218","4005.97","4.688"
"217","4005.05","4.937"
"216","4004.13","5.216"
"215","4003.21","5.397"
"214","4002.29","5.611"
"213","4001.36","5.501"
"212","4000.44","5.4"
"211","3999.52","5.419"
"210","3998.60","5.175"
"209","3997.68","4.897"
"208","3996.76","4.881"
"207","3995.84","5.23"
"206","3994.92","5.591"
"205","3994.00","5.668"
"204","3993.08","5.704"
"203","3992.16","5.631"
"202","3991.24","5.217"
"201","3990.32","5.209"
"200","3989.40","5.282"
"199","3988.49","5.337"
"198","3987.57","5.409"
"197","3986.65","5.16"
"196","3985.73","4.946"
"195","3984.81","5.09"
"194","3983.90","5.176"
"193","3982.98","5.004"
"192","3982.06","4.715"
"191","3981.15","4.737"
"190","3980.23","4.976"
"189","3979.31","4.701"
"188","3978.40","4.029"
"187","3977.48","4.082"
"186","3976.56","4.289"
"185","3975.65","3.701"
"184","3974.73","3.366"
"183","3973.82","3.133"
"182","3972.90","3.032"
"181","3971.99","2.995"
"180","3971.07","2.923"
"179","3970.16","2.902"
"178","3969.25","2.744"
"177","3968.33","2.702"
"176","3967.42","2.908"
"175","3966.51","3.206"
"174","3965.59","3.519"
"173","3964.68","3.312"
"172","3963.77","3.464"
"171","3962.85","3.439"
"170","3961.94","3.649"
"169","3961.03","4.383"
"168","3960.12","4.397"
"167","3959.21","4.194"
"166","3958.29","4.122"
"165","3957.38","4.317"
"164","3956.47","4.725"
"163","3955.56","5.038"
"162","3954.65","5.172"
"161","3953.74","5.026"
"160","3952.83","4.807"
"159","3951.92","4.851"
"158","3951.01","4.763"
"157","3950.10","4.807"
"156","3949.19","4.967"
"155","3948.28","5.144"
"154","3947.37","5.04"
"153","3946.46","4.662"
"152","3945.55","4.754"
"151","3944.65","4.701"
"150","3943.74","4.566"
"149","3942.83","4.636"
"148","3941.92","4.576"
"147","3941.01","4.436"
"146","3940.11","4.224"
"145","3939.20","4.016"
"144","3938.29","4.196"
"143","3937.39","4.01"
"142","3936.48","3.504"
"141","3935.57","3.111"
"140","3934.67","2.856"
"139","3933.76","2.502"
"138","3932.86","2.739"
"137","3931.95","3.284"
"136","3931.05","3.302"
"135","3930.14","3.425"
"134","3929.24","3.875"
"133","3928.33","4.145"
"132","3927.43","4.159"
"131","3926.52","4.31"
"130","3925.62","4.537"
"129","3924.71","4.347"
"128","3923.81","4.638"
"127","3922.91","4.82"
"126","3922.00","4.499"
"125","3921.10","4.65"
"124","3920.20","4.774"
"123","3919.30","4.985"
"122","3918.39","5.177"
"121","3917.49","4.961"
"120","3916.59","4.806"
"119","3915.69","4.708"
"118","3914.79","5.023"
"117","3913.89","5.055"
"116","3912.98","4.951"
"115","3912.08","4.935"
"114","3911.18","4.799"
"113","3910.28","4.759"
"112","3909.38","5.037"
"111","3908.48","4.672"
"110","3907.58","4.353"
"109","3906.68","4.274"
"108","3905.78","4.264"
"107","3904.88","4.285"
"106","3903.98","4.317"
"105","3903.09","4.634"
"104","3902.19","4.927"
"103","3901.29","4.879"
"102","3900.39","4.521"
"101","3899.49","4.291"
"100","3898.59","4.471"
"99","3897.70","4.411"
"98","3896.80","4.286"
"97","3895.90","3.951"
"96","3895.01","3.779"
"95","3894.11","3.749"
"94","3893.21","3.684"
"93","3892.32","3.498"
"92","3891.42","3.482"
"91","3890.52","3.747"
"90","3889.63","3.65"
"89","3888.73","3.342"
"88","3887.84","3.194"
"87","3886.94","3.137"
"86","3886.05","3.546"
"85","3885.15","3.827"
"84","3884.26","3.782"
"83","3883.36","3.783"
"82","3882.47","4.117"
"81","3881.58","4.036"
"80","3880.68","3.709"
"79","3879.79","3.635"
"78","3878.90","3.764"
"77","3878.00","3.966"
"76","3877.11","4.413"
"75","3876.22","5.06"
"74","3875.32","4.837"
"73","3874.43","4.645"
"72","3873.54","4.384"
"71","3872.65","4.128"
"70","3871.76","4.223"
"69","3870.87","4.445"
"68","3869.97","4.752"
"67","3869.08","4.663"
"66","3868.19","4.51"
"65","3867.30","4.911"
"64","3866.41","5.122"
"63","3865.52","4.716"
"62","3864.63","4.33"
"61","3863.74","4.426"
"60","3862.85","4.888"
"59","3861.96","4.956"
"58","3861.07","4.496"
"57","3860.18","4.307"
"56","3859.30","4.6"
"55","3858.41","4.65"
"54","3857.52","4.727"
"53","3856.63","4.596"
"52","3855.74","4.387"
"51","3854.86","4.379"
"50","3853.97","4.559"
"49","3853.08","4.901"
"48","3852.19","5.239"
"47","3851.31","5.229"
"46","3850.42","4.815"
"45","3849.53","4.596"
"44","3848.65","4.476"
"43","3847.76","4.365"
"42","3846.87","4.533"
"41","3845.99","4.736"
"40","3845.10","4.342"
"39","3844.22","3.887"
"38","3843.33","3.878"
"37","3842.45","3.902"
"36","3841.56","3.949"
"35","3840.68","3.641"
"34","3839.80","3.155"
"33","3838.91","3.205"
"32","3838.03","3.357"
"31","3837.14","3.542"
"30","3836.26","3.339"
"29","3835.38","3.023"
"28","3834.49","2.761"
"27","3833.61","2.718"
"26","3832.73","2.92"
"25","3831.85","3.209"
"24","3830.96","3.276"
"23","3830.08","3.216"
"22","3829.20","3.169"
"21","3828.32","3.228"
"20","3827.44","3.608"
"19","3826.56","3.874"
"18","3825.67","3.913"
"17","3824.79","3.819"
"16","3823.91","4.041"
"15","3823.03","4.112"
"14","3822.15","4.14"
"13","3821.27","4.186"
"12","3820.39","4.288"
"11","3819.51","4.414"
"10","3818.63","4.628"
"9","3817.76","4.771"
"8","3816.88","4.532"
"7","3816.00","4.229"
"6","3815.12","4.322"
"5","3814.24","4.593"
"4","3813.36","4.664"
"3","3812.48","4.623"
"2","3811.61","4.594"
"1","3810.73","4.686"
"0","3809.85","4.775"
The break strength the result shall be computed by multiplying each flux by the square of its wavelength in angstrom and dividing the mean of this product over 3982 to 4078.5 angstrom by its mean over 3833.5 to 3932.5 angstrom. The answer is 1.35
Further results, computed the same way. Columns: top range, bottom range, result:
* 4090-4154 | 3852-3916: 1.28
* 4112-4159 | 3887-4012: 1.29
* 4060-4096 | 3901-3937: 1.27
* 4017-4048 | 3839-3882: 1.36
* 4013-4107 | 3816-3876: 1.38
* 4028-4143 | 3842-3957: 1.28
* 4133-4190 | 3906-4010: 1.30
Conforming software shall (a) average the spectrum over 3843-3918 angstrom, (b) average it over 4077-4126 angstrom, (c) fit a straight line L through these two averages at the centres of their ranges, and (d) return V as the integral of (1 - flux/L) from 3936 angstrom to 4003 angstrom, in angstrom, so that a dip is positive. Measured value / 1.2 angstrom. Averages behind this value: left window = 4.38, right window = 4.84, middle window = 4.48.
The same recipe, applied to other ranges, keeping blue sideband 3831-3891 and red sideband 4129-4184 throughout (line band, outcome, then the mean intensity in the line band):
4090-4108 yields 2.4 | 4.35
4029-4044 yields -2.0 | 5.44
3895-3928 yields -2.2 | 4.61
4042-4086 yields -3.5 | 5.29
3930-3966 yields 2.3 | 4.17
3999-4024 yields -4.0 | 5.45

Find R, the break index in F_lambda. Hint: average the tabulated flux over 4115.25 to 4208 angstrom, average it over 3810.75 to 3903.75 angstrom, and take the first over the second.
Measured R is 1.3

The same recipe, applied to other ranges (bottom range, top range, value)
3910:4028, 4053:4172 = 1.09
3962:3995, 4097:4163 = 1.18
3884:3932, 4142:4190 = 1.22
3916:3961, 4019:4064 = 1.25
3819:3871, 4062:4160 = 1.22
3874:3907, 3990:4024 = 1.34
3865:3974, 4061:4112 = 1.15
